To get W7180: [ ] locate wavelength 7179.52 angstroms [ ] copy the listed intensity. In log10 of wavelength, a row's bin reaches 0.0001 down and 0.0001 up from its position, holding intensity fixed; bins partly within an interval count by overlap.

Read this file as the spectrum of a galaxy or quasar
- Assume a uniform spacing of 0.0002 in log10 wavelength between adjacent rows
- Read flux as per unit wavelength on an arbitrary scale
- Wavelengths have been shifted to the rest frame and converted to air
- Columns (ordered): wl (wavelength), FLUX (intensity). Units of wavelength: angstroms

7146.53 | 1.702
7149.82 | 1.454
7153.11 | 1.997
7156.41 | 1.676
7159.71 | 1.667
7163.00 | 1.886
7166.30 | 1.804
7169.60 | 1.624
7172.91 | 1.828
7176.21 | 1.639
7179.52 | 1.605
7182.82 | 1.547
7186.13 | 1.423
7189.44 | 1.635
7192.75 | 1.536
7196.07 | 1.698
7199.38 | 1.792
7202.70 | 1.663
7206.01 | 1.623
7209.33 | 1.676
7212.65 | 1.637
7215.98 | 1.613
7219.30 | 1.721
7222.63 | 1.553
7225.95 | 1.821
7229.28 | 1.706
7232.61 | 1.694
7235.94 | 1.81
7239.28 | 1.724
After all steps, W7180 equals 1.605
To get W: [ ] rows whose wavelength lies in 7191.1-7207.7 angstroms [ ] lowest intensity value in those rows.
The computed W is 1.536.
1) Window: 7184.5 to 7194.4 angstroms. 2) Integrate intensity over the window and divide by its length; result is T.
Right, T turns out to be 1.53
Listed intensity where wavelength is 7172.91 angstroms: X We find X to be 1.828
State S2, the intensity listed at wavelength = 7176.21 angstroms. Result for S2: 1.639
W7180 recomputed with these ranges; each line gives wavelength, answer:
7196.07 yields 1.698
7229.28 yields 1.706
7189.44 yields 1.635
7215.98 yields 1.613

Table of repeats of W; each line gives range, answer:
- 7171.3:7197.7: 1.423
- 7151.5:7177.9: 1.624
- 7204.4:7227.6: 1.553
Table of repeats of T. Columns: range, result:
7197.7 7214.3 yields 1.68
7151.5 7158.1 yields 1.83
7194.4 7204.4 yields 1.72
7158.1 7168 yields 1.79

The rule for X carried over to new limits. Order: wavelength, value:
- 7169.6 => 1.624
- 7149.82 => 1.454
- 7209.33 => 1.676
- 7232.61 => 1.694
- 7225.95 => 1.821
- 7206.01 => 1.623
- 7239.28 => 1.724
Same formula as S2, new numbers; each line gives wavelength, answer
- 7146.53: 1.702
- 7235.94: 1.81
